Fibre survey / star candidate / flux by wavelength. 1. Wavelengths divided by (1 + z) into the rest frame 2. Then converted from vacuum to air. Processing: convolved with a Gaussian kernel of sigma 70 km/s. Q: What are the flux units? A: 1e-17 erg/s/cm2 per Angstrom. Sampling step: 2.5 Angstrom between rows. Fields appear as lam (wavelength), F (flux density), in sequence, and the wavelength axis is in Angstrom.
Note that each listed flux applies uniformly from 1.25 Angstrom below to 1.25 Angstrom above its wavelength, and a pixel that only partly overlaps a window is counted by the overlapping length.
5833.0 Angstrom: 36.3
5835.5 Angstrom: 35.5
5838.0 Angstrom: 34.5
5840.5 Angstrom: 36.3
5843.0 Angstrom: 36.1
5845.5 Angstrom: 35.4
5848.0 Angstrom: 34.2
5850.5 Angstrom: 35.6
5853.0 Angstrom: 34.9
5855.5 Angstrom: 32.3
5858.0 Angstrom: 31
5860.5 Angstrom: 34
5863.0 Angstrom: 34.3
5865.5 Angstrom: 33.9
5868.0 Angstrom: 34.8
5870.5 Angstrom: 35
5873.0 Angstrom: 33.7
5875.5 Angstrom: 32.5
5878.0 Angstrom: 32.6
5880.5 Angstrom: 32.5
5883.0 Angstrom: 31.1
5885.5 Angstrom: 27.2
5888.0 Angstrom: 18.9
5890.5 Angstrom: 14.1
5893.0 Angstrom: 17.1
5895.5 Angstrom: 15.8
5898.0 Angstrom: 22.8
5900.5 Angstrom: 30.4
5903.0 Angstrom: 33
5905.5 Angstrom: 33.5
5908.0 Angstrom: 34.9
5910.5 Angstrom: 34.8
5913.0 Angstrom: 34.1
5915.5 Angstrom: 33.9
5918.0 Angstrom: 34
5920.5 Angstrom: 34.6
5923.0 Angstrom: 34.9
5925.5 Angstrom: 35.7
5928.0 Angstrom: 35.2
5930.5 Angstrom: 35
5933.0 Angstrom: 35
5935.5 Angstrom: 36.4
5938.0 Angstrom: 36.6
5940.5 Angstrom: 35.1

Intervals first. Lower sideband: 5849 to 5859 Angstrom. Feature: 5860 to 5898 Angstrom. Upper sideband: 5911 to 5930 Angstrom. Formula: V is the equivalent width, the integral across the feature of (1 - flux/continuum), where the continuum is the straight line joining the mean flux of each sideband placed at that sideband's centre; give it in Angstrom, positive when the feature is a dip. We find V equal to 6.4 Angstrom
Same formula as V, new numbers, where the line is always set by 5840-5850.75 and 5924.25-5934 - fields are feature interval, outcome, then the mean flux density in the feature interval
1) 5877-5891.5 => 3.8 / 26.2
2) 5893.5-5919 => 3.6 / 30.3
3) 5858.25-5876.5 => 0.8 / 33.9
